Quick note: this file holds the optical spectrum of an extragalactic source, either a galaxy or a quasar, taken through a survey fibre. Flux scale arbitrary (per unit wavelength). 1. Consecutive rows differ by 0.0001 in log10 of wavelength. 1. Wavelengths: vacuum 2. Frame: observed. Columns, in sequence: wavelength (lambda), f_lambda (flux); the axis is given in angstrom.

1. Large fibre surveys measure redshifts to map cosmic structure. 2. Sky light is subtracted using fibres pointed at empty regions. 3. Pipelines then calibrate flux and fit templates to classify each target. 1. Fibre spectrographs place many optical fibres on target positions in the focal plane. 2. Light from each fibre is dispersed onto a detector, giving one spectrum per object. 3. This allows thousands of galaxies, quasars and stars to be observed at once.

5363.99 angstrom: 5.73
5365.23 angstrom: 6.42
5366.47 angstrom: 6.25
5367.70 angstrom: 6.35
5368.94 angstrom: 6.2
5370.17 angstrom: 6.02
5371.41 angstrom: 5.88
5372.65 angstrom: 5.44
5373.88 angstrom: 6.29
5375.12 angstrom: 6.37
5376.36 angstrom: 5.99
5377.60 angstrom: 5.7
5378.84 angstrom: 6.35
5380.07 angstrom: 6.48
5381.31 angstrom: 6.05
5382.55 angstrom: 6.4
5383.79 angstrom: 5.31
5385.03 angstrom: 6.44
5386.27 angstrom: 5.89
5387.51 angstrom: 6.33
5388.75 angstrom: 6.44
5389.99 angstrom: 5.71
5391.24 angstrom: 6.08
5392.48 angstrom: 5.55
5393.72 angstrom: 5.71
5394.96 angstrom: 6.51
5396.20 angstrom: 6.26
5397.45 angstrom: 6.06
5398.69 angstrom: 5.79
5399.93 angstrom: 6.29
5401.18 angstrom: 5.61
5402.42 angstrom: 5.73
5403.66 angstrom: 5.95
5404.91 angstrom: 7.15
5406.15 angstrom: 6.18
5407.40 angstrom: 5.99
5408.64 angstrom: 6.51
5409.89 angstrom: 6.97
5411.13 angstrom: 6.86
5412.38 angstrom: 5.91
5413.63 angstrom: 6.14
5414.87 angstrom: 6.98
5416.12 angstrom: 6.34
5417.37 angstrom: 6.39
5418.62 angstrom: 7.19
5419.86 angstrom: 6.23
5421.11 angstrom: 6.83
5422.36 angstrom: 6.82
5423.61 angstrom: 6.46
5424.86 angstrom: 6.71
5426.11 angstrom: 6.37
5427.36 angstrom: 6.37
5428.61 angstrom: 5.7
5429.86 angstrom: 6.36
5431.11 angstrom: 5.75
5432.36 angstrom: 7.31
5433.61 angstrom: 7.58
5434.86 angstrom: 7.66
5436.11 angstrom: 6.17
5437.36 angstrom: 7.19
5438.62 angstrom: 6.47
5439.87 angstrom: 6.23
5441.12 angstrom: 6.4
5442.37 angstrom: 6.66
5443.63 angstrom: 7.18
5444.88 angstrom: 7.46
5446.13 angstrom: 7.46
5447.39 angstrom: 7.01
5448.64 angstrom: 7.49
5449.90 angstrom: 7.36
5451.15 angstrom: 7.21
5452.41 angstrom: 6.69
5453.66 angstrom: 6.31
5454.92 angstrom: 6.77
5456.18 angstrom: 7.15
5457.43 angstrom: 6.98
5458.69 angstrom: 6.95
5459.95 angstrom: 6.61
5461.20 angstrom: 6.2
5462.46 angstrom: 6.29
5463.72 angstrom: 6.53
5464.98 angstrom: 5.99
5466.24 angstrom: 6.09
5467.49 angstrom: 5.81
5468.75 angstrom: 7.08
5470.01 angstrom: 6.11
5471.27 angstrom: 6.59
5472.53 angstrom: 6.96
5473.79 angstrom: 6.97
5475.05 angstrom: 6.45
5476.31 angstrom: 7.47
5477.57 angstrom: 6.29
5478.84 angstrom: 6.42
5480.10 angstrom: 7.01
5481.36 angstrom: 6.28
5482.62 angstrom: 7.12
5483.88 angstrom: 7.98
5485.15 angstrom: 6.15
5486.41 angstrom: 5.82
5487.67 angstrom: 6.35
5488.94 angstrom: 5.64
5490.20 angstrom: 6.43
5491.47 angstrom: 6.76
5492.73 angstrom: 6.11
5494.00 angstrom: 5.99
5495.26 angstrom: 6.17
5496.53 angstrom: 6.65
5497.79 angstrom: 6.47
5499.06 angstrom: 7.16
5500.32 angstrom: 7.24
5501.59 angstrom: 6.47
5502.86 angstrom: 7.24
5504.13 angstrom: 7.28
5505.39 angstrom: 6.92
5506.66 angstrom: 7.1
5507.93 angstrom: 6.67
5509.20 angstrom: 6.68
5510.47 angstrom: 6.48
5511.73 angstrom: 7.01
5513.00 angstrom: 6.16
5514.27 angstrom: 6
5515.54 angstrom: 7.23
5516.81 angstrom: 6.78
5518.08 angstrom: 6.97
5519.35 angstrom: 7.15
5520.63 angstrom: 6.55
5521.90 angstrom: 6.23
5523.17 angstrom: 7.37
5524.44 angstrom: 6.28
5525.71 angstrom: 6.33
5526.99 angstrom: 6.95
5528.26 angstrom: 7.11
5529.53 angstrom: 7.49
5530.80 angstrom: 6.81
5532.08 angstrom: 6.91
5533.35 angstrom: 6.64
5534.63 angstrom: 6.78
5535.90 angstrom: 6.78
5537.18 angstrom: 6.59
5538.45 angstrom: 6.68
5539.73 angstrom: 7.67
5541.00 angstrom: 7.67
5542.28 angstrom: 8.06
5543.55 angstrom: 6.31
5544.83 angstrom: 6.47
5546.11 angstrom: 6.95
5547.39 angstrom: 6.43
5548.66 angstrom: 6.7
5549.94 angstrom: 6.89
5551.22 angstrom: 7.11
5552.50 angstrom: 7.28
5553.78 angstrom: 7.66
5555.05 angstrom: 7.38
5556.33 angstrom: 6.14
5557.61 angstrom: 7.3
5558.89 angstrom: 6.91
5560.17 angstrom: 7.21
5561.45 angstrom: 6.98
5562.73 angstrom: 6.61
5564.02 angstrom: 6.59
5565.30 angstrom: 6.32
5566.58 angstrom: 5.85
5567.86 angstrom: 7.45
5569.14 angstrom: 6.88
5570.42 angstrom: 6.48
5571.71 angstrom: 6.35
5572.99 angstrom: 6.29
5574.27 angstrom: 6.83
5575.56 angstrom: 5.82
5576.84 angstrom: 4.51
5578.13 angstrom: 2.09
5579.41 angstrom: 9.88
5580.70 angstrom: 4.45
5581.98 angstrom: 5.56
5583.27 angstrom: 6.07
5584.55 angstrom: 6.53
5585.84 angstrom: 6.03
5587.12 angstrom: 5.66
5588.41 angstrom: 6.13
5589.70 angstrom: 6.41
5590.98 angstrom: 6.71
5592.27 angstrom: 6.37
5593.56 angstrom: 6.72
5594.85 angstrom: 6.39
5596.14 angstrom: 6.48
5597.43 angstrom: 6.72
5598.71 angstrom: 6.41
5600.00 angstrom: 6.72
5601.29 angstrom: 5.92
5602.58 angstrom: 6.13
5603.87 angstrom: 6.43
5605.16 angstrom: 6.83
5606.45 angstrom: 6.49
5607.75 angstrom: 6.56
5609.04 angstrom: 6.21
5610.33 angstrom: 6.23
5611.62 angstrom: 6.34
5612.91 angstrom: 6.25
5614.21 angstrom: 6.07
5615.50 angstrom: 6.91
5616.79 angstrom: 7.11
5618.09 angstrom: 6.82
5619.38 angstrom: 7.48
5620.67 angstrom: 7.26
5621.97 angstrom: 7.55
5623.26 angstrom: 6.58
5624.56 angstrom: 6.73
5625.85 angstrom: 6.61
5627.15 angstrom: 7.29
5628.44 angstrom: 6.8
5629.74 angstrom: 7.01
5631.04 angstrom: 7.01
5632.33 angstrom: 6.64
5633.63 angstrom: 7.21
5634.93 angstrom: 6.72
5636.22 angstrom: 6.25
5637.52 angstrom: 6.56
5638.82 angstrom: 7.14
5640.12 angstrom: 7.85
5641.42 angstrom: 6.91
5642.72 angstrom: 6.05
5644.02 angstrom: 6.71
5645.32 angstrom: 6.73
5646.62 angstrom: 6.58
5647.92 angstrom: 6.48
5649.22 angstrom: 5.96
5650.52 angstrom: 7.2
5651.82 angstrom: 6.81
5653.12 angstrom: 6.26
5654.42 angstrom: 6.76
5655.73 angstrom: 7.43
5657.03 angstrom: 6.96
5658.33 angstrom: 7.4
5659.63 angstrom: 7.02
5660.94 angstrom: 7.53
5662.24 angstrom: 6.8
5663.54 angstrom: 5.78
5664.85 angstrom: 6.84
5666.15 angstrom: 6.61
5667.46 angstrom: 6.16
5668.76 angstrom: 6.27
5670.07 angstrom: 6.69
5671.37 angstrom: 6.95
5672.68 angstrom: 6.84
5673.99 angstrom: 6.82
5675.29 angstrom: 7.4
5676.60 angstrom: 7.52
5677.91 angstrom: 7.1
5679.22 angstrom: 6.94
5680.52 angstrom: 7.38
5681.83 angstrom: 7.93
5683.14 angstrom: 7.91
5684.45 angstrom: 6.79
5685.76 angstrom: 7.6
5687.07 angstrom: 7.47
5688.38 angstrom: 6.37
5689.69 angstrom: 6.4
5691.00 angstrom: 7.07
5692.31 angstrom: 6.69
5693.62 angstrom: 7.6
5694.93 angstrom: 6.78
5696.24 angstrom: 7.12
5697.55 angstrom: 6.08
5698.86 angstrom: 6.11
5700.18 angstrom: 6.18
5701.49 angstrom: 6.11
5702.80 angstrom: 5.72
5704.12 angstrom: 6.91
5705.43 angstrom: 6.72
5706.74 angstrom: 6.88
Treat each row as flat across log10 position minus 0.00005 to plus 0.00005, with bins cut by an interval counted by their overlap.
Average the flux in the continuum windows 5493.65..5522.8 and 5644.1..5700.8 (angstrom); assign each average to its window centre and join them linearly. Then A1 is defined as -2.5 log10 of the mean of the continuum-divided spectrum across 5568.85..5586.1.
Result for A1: 0.14 mag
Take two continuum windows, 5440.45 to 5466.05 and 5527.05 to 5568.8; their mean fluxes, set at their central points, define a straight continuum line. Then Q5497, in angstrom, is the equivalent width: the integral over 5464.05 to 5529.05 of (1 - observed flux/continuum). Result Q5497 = 2.2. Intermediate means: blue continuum 6.82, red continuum 6.93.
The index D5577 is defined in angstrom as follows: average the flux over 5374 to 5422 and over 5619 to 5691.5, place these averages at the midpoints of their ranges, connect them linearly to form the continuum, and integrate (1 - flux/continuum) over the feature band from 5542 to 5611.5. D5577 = 2.4 angstrom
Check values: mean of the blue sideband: 6.23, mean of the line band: 6.47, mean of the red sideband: 6.91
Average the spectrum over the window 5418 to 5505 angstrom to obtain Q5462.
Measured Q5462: 6.68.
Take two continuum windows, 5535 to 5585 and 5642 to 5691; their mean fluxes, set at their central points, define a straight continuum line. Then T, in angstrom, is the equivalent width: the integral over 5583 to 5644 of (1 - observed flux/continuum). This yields 1.07 angstrom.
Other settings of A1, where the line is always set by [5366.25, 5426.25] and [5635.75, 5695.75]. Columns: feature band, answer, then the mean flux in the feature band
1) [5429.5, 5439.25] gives -0.08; 6.82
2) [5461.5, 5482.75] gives -0.02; 6.54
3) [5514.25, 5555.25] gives -0.06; 6.92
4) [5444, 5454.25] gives -0.12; 7.13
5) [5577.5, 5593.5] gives 0.12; 6.02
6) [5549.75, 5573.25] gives -0.03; 6.83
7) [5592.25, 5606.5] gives 0.04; 6.47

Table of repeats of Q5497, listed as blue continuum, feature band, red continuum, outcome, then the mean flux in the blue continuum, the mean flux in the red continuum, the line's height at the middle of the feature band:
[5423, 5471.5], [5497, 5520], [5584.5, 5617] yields -0.9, 6.69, 6.4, 6.57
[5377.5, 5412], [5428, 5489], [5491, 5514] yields -2.1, 6.16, 6.69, 6.47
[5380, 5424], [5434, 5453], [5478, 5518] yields -1.7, 6.26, 6.64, 6.43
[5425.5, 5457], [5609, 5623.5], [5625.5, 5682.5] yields 0.2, 6.82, 6.86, 6.85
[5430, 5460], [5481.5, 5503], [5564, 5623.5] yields 0.6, 6.92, 6.38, 6.74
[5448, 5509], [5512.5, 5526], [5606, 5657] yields 0.1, 6.66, 6.76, 6.69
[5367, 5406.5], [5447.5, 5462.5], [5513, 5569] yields -1.0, 6.08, 6.87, 6.43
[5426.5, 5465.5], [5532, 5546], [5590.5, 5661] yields -0.5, 6.76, 6.73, 6.74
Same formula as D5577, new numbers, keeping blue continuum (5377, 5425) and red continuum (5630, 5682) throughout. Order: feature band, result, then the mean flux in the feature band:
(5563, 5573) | 0.2 angstrom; 6.54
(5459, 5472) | 0.1 angstrom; 6.35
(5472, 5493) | -0.5 angstrom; 6.61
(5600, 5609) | 0.4 angstrom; 6.4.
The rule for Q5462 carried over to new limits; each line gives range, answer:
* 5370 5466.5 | 6.44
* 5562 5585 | 6.14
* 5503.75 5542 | 6.85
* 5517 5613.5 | 6.58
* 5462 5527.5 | 6.62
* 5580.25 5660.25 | 6.61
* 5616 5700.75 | 6.89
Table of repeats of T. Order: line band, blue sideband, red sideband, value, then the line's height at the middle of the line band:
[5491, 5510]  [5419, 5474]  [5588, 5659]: -0.1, 6.7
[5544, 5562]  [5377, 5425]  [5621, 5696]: -0.8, 6.64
